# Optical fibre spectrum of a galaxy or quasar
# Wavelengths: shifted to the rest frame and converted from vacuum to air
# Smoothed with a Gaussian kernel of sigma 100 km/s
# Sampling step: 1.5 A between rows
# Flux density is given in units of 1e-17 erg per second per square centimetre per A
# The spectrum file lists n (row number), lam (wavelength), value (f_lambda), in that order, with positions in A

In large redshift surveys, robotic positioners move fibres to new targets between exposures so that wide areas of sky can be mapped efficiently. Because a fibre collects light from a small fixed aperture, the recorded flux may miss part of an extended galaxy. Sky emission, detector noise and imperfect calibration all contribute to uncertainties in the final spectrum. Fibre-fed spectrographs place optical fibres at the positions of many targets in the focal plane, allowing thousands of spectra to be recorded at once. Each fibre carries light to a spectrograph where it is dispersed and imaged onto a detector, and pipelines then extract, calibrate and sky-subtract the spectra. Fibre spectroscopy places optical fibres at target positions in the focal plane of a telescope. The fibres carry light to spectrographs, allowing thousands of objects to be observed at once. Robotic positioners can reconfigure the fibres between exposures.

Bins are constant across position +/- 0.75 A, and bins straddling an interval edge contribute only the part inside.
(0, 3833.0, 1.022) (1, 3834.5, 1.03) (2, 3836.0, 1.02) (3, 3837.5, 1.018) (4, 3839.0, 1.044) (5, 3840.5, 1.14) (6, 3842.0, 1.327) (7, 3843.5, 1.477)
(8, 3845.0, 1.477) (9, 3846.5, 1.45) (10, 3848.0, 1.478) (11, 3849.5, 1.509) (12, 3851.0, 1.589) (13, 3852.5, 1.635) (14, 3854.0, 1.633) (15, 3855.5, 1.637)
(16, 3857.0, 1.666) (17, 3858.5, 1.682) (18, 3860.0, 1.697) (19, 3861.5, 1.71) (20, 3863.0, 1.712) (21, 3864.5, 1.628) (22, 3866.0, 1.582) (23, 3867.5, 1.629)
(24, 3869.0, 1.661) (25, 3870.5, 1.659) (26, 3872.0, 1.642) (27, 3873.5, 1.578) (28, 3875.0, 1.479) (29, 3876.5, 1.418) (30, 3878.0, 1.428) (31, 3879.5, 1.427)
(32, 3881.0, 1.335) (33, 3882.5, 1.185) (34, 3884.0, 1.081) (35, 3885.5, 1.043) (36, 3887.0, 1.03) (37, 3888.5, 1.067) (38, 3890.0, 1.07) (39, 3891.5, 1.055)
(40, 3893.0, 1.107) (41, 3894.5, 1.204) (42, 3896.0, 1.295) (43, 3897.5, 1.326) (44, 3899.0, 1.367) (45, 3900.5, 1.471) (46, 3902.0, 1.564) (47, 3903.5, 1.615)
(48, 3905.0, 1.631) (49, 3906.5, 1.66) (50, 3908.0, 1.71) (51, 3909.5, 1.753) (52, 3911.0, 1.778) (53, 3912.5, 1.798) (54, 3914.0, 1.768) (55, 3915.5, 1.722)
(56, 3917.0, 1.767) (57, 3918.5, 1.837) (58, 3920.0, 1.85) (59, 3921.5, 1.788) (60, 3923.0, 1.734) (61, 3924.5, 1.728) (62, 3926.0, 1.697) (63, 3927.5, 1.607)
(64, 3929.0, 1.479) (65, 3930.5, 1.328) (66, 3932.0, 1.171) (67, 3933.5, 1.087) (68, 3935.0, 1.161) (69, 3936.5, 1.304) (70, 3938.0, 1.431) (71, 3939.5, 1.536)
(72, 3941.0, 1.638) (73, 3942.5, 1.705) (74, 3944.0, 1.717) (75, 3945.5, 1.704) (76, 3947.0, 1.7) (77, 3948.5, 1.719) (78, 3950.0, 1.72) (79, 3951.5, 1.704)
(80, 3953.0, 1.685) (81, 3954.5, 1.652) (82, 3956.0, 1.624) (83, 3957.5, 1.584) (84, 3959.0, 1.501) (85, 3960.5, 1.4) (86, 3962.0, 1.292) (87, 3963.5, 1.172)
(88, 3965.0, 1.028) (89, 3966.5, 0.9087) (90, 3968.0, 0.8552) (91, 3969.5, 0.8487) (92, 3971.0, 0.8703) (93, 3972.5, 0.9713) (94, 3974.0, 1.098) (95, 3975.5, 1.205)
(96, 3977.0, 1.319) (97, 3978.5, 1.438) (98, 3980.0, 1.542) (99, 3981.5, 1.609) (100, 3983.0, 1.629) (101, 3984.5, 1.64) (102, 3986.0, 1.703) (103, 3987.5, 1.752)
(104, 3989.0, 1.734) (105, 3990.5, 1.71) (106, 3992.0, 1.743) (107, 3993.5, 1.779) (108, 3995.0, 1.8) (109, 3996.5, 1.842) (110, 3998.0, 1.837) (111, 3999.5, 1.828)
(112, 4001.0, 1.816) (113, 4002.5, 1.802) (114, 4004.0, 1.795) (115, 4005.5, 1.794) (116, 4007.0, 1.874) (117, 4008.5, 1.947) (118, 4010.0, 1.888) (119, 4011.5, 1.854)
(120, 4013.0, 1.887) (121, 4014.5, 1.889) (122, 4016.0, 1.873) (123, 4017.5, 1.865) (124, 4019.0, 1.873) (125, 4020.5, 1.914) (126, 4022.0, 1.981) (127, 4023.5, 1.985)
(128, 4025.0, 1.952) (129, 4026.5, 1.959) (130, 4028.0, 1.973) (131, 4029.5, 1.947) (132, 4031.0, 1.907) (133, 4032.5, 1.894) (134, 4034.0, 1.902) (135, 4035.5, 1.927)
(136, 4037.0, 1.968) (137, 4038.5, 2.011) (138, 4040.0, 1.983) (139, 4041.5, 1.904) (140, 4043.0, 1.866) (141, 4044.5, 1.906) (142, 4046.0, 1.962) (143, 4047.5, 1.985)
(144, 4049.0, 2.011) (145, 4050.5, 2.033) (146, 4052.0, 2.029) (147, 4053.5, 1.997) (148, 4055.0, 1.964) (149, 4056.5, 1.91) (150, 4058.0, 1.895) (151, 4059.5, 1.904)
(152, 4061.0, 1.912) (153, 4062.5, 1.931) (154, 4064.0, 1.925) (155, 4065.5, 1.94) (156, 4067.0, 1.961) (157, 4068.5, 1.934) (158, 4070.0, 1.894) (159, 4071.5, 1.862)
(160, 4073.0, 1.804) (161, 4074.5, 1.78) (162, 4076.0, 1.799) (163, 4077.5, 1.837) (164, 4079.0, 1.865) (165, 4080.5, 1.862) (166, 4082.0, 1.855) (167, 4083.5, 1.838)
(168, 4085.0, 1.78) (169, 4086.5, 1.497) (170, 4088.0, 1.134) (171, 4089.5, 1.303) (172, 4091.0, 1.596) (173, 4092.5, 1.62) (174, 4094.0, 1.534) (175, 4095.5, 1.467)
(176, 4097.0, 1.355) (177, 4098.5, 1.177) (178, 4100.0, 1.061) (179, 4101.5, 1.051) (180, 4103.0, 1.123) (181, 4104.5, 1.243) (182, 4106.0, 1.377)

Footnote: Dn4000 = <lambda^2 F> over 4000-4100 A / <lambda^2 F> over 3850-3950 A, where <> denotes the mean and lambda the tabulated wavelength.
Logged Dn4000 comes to 1.30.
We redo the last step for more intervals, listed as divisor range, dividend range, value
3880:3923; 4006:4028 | 1.38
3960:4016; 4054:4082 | 1.27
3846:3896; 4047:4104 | 1.32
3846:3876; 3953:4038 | 1.10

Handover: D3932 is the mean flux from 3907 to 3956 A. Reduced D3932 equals 1.62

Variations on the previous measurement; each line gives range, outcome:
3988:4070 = 1.9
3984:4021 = 1.82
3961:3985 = 1.21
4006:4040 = 1.92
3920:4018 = 1.56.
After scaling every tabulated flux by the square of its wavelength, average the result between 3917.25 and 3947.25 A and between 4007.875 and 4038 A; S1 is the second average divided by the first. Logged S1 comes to 1.3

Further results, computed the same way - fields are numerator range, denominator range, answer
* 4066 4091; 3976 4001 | 1.09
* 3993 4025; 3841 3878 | 1.28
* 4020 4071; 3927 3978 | 1.49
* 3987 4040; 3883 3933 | 1.33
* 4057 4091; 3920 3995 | 1.29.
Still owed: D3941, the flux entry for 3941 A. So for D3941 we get 1.638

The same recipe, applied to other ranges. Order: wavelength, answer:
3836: 1.02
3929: 1.479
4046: 1.962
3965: 1.028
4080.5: 1.862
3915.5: 1.722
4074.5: 1.78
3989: 1.734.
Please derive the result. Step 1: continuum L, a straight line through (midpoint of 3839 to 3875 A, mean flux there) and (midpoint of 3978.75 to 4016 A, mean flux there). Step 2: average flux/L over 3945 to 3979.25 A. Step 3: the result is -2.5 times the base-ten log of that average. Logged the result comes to 0.266 mag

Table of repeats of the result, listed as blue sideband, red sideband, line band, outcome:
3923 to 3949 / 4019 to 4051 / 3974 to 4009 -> 0.047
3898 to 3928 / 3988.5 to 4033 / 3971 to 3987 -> 0.283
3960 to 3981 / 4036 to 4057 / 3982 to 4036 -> -0.190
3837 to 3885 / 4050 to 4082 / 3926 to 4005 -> 0.139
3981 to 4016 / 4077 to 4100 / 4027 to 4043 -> -0.143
